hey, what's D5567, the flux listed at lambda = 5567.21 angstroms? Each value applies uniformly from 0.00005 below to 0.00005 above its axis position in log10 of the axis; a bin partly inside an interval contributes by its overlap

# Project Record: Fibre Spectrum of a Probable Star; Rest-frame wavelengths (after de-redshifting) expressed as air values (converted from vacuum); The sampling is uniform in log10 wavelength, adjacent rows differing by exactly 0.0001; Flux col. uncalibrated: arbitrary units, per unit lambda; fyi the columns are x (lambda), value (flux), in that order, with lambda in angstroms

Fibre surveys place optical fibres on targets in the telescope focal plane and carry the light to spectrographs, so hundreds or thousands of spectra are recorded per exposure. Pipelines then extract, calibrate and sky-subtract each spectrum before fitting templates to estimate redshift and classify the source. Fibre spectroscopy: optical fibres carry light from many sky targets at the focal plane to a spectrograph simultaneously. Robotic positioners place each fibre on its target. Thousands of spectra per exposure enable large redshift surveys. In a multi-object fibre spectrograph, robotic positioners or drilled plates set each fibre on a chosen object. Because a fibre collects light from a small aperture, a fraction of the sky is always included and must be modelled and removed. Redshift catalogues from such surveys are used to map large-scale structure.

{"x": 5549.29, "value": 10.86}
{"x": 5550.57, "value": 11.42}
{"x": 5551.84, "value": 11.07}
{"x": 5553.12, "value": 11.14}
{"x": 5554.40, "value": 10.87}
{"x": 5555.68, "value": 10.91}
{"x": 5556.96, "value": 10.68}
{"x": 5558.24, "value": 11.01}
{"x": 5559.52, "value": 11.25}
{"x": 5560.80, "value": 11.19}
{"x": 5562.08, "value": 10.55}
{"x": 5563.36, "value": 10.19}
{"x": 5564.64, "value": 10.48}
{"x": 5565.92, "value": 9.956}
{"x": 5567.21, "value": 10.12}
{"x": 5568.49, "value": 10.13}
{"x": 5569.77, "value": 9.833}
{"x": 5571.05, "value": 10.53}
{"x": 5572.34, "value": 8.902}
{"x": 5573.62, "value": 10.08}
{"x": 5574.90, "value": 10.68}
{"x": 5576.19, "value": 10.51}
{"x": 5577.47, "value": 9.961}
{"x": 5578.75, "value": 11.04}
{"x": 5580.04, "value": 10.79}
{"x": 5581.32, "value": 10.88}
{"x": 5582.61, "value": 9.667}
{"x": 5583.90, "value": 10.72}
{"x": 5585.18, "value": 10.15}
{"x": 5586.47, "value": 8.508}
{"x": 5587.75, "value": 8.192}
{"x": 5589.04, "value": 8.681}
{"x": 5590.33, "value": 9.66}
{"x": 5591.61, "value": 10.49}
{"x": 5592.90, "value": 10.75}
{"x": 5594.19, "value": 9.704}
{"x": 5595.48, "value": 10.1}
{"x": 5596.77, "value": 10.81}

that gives 10.12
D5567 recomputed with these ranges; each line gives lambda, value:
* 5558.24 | 11.01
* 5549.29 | 10.86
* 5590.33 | 9.66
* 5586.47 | 8.508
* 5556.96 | 10.68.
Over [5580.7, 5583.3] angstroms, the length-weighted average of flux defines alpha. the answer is 10.2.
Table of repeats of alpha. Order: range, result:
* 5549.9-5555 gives 11.1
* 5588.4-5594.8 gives 9.86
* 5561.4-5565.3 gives 10.4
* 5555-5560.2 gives 11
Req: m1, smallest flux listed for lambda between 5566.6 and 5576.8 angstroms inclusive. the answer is 8.902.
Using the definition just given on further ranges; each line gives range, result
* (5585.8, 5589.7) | 8.192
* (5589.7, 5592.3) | 9.66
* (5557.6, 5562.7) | 10.55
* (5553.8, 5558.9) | 10.68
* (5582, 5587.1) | 8.508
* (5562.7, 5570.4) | 9.833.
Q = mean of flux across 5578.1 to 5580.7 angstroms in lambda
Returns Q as 10.9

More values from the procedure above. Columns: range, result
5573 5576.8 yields 10.4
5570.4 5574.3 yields 9.85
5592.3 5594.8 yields 10.2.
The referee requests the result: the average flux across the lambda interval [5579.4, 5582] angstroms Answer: 10.8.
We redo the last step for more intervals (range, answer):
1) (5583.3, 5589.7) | 9.24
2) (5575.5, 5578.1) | 10.2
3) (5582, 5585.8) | 10.2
